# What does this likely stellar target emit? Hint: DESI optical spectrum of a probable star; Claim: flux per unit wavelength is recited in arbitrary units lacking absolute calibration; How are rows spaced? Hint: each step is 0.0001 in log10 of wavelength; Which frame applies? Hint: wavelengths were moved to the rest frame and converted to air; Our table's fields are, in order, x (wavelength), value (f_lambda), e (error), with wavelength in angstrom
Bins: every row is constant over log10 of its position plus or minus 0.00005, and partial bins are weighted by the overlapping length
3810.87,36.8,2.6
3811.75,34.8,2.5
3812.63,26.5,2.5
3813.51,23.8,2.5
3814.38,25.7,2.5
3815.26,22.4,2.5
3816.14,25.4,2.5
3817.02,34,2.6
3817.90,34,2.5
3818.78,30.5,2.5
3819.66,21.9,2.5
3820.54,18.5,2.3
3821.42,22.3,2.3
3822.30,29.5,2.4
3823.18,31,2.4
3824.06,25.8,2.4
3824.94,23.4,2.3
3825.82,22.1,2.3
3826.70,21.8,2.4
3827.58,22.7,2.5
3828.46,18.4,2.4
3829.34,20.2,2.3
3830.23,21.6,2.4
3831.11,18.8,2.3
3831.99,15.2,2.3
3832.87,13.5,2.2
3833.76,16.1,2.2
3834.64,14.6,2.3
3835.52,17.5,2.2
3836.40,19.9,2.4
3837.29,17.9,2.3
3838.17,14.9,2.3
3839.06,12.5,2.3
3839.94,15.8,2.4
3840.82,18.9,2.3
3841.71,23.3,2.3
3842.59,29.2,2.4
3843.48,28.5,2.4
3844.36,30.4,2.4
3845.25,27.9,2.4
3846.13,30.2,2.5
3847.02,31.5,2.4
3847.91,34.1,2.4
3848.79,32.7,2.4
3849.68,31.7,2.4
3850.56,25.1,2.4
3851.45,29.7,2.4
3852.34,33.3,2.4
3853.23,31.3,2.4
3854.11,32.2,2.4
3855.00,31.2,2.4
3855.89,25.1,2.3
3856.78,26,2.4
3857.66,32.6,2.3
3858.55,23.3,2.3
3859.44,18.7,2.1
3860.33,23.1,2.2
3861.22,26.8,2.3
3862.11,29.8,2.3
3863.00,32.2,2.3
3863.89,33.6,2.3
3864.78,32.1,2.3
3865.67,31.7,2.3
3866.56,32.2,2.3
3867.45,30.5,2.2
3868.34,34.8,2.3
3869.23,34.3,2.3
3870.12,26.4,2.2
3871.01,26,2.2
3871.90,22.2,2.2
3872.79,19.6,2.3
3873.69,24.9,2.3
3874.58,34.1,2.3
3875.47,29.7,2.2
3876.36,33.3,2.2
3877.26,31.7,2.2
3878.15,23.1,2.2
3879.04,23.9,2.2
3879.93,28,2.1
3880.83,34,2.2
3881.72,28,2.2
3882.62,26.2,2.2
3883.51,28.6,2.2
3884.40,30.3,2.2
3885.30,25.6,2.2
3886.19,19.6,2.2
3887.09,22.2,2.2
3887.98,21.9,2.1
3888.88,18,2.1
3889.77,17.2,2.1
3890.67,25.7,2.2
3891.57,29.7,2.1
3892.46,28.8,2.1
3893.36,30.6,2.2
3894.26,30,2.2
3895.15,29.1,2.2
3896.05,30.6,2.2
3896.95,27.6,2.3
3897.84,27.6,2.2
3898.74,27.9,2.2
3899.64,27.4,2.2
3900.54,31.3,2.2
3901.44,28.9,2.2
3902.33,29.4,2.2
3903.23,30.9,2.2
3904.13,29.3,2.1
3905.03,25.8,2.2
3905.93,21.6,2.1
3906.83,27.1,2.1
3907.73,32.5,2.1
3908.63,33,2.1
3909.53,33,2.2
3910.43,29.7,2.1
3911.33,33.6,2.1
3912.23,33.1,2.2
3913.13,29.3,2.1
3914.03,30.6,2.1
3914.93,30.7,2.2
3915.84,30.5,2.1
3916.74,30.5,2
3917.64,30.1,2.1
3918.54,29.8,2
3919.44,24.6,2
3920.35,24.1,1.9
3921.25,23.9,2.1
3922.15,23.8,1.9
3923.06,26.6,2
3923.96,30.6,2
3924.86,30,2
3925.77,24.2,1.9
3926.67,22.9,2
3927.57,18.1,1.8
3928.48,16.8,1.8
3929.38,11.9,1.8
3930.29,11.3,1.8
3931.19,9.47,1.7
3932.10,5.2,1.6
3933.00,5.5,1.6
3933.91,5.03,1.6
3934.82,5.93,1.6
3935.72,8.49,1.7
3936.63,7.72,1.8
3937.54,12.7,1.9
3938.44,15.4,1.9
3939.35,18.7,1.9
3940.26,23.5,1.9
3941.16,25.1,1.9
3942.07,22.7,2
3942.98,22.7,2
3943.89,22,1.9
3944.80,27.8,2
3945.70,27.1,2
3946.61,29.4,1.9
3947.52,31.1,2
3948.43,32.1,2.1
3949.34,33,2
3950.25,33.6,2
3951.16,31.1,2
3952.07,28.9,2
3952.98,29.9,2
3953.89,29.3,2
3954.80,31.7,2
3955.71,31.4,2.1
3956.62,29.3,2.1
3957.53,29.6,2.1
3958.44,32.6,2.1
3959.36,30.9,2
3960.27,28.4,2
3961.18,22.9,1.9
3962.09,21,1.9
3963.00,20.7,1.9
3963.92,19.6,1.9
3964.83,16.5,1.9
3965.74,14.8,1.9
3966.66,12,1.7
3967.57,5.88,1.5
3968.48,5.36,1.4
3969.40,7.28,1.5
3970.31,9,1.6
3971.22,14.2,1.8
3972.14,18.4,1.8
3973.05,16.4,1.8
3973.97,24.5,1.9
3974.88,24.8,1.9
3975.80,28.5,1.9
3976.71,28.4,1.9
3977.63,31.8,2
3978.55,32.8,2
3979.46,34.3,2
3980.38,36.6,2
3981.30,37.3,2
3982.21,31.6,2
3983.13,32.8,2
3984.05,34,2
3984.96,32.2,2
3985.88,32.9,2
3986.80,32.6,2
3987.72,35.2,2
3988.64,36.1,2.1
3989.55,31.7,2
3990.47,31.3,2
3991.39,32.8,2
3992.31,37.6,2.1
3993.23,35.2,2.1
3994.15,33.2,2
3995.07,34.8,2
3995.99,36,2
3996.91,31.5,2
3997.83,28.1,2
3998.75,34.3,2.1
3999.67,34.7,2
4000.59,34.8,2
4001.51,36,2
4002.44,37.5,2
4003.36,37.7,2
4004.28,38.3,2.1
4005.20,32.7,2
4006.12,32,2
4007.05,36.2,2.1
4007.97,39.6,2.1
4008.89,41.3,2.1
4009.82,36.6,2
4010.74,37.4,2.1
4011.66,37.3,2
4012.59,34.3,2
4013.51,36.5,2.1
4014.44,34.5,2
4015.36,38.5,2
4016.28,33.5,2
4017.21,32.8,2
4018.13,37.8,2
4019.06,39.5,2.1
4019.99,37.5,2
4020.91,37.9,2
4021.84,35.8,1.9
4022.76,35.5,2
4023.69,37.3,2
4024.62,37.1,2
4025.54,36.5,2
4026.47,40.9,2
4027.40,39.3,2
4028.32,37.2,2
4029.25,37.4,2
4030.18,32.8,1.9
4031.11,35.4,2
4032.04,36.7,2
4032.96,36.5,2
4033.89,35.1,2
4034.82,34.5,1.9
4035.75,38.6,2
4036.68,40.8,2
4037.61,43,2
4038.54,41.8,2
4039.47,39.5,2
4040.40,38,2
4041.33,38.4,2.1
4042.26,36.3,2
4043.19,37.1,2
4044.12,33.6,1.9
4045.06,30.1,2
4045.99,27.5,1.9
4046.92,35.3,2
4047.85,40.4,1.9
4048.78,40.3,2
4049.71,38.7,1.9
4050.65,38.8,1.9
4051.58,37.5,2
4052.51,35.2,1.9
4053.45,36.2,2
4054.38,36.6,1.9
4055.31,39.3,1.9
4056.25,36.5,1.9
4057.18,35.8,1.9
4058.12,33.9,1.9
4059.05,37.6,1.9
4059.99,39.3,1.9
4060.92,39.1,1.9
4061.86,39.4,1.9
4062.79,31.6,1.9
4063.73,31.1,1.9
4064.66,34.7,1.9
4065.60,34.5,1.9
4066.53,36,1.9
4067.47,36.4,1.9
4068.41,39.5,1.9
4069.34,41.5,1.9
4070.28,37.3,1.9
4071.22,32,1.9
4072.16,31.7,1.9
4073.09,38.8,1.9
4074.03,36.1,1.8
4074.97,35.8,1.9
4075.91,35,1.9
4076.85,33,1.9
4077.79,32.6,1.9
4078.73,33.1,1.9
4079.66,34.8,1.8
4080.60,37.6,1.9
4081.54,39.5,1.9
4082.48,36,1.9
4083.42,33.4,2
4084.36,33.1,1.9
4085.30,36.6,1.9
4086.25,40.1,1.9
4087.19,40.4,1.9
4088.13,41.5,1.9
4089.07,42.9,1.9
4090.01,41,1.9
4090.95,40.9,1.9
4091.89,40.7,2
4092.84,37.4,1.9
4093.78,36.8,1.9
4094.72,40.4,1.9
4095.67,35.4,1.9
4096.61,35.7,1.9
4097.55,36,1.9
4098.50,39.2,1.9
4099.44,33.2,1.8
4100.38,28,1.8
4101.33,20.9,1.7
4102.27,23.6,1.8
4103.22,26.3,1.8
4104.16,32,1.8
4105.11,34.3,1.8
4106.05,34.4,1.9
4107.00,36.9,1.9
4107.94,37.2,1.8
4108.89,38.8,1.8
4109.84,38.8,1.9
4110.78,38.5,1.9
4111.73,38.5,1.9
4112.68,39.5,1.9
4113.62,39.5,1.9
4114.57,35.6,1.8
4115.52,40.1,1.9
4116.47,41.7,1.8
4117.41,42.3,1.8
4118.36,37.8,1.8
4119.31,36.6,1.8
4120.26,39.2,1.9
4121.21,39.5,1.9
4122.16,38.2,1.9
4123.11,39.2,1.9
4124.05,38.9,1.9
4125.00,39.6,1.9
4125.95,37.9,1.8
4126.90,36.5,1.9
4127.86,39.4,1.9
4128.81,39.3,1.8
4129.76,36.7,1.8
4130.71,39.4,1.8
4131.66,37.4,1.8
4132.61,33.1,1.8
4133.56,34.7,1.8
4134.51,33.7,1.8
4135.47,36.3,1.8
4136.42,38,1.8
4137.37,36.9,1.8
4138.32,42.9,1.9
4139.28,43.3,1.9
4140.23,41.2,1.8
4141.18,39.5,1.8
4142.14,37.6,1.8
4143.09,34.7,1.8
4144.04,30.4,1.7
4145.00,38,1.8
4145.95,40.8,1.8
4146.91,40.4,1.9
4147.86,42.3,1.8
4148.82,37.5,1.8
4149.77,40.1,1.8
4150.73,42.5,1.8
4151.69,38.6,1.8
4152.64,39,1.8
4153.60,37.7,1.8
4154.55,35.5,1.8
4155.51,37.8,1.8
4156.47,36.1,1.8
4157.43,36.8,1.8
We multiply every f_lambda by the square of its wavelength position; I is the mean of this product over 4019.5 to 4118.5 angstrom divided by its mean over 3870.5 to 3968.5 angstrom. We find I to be 1.6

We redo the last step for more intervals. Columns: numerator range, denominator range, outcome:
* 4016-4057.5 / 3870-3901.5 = 1.48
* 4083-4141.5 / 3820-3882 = 1.64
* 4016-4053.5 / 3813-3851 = 1.73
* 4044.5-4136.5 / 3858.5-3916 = 1.43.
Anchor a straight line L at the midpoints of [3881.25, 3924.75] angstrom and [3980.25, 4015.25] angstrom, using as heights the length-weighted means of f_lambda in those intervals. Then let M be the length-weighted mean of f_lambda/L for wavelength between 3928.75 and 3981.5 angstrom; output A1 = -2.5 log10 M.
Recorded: 0.42 mag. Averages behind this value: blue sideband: 27.9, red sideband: 34.9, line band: 21.7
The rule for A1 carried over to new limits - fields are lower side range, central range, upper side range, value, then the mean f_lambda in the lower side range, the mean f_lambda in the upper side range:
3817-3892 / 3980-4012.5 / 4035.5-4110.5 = -0.074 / 25.8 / 36.2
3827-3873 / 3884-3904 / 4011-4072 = 0.048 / 25.5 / 36.7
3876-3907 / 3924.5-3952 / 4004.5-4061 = 0.470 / 27.1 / 36.9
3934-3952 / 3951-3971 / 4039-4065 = 0.116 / 22.4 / 36.4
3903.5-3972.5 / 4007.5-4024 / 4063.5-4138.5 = -0.243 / 23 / 36.6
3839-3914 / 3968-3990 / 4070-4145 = 0.184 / 28.1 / 36.8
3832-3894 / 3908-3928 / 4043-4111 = 0.015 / 26.3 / 35.9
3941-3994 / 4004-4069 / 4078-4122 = -0.152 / 26.9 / 36.6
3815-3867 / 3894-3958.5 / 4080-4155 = 0.151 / 25.3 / 37.4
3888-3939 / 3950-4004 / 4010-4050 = 0.106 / 24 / 36.9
